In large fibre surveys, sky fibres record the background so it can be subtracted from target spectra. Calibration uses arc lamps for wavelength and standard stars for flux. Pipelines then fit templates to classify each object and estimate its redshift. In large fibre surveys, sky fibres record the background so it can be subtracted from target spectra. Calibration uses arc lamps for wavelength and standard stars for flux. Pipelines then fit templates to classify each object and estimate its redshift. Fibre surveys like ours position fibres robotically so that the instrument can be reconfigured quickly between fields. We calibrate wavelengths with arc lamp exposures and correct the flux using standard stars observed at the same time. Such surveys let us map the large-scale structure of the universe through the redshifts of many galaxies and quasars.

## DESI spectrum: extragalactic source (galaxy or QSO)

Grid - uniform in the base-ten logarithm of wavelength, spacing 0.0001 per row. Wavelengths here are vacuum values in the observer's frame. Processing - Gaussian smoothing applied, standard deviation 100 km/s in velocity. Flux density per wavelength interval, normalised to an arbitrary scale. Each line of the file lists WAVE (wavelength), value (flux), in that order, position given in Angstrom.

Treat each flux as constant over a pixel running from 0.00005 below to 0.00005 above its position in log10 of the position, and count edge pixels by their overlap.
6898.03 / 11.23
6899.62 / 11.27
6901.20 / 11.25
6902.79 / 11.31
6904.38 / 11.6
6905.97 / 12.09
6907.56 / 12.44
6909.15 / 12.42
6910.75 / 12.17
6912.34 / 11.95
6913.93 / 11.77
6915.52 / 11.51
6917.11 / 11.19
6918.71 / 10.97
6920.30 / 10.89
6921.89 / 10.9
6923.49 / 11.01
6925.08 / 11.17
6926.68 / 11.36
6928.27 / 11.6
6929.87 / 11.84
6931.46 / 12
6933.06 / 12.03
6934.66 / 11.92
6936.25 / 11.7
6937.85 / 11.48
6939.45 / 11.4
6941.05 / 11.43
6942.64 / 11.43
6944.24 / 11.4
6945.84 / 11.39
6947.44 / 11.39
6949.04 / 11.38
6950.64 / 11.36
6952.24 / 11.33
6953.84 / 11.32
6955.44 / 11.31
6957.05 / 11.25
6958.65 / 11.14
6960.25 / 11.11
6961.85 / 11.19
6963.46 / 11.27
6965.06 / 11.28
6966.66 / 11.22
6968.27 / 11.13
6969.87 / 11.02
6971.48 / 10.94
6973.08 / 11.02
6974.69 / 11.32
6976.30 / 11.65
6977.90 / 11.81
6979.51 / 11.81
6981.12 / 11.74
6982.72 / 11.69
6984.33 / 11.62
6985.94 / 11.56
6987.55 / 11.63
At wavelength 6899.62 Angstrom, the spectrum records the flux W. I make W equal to 11.27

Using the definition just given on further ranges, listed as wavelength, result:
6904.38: 11.6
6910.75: 12.17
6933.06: 12.03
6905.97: 12.09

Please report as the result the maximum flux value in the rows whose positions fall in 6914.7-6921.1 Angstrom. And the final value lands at 11.51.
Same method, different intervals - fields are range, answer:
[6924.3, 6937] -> 12.03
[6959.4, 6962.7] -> 11.19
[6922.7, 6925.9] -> 11.17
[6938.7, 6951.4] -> 11.43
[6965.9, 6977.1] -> 11.65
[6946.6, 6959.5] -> 11.39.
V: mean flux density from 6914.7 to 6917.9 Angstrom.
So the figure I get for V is 11.4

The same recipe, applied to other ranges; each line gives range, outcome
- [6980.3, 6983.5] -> 11.7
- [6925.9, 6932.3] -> 11.7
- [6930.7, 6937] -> 11.9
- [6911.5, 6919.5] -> 11.5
